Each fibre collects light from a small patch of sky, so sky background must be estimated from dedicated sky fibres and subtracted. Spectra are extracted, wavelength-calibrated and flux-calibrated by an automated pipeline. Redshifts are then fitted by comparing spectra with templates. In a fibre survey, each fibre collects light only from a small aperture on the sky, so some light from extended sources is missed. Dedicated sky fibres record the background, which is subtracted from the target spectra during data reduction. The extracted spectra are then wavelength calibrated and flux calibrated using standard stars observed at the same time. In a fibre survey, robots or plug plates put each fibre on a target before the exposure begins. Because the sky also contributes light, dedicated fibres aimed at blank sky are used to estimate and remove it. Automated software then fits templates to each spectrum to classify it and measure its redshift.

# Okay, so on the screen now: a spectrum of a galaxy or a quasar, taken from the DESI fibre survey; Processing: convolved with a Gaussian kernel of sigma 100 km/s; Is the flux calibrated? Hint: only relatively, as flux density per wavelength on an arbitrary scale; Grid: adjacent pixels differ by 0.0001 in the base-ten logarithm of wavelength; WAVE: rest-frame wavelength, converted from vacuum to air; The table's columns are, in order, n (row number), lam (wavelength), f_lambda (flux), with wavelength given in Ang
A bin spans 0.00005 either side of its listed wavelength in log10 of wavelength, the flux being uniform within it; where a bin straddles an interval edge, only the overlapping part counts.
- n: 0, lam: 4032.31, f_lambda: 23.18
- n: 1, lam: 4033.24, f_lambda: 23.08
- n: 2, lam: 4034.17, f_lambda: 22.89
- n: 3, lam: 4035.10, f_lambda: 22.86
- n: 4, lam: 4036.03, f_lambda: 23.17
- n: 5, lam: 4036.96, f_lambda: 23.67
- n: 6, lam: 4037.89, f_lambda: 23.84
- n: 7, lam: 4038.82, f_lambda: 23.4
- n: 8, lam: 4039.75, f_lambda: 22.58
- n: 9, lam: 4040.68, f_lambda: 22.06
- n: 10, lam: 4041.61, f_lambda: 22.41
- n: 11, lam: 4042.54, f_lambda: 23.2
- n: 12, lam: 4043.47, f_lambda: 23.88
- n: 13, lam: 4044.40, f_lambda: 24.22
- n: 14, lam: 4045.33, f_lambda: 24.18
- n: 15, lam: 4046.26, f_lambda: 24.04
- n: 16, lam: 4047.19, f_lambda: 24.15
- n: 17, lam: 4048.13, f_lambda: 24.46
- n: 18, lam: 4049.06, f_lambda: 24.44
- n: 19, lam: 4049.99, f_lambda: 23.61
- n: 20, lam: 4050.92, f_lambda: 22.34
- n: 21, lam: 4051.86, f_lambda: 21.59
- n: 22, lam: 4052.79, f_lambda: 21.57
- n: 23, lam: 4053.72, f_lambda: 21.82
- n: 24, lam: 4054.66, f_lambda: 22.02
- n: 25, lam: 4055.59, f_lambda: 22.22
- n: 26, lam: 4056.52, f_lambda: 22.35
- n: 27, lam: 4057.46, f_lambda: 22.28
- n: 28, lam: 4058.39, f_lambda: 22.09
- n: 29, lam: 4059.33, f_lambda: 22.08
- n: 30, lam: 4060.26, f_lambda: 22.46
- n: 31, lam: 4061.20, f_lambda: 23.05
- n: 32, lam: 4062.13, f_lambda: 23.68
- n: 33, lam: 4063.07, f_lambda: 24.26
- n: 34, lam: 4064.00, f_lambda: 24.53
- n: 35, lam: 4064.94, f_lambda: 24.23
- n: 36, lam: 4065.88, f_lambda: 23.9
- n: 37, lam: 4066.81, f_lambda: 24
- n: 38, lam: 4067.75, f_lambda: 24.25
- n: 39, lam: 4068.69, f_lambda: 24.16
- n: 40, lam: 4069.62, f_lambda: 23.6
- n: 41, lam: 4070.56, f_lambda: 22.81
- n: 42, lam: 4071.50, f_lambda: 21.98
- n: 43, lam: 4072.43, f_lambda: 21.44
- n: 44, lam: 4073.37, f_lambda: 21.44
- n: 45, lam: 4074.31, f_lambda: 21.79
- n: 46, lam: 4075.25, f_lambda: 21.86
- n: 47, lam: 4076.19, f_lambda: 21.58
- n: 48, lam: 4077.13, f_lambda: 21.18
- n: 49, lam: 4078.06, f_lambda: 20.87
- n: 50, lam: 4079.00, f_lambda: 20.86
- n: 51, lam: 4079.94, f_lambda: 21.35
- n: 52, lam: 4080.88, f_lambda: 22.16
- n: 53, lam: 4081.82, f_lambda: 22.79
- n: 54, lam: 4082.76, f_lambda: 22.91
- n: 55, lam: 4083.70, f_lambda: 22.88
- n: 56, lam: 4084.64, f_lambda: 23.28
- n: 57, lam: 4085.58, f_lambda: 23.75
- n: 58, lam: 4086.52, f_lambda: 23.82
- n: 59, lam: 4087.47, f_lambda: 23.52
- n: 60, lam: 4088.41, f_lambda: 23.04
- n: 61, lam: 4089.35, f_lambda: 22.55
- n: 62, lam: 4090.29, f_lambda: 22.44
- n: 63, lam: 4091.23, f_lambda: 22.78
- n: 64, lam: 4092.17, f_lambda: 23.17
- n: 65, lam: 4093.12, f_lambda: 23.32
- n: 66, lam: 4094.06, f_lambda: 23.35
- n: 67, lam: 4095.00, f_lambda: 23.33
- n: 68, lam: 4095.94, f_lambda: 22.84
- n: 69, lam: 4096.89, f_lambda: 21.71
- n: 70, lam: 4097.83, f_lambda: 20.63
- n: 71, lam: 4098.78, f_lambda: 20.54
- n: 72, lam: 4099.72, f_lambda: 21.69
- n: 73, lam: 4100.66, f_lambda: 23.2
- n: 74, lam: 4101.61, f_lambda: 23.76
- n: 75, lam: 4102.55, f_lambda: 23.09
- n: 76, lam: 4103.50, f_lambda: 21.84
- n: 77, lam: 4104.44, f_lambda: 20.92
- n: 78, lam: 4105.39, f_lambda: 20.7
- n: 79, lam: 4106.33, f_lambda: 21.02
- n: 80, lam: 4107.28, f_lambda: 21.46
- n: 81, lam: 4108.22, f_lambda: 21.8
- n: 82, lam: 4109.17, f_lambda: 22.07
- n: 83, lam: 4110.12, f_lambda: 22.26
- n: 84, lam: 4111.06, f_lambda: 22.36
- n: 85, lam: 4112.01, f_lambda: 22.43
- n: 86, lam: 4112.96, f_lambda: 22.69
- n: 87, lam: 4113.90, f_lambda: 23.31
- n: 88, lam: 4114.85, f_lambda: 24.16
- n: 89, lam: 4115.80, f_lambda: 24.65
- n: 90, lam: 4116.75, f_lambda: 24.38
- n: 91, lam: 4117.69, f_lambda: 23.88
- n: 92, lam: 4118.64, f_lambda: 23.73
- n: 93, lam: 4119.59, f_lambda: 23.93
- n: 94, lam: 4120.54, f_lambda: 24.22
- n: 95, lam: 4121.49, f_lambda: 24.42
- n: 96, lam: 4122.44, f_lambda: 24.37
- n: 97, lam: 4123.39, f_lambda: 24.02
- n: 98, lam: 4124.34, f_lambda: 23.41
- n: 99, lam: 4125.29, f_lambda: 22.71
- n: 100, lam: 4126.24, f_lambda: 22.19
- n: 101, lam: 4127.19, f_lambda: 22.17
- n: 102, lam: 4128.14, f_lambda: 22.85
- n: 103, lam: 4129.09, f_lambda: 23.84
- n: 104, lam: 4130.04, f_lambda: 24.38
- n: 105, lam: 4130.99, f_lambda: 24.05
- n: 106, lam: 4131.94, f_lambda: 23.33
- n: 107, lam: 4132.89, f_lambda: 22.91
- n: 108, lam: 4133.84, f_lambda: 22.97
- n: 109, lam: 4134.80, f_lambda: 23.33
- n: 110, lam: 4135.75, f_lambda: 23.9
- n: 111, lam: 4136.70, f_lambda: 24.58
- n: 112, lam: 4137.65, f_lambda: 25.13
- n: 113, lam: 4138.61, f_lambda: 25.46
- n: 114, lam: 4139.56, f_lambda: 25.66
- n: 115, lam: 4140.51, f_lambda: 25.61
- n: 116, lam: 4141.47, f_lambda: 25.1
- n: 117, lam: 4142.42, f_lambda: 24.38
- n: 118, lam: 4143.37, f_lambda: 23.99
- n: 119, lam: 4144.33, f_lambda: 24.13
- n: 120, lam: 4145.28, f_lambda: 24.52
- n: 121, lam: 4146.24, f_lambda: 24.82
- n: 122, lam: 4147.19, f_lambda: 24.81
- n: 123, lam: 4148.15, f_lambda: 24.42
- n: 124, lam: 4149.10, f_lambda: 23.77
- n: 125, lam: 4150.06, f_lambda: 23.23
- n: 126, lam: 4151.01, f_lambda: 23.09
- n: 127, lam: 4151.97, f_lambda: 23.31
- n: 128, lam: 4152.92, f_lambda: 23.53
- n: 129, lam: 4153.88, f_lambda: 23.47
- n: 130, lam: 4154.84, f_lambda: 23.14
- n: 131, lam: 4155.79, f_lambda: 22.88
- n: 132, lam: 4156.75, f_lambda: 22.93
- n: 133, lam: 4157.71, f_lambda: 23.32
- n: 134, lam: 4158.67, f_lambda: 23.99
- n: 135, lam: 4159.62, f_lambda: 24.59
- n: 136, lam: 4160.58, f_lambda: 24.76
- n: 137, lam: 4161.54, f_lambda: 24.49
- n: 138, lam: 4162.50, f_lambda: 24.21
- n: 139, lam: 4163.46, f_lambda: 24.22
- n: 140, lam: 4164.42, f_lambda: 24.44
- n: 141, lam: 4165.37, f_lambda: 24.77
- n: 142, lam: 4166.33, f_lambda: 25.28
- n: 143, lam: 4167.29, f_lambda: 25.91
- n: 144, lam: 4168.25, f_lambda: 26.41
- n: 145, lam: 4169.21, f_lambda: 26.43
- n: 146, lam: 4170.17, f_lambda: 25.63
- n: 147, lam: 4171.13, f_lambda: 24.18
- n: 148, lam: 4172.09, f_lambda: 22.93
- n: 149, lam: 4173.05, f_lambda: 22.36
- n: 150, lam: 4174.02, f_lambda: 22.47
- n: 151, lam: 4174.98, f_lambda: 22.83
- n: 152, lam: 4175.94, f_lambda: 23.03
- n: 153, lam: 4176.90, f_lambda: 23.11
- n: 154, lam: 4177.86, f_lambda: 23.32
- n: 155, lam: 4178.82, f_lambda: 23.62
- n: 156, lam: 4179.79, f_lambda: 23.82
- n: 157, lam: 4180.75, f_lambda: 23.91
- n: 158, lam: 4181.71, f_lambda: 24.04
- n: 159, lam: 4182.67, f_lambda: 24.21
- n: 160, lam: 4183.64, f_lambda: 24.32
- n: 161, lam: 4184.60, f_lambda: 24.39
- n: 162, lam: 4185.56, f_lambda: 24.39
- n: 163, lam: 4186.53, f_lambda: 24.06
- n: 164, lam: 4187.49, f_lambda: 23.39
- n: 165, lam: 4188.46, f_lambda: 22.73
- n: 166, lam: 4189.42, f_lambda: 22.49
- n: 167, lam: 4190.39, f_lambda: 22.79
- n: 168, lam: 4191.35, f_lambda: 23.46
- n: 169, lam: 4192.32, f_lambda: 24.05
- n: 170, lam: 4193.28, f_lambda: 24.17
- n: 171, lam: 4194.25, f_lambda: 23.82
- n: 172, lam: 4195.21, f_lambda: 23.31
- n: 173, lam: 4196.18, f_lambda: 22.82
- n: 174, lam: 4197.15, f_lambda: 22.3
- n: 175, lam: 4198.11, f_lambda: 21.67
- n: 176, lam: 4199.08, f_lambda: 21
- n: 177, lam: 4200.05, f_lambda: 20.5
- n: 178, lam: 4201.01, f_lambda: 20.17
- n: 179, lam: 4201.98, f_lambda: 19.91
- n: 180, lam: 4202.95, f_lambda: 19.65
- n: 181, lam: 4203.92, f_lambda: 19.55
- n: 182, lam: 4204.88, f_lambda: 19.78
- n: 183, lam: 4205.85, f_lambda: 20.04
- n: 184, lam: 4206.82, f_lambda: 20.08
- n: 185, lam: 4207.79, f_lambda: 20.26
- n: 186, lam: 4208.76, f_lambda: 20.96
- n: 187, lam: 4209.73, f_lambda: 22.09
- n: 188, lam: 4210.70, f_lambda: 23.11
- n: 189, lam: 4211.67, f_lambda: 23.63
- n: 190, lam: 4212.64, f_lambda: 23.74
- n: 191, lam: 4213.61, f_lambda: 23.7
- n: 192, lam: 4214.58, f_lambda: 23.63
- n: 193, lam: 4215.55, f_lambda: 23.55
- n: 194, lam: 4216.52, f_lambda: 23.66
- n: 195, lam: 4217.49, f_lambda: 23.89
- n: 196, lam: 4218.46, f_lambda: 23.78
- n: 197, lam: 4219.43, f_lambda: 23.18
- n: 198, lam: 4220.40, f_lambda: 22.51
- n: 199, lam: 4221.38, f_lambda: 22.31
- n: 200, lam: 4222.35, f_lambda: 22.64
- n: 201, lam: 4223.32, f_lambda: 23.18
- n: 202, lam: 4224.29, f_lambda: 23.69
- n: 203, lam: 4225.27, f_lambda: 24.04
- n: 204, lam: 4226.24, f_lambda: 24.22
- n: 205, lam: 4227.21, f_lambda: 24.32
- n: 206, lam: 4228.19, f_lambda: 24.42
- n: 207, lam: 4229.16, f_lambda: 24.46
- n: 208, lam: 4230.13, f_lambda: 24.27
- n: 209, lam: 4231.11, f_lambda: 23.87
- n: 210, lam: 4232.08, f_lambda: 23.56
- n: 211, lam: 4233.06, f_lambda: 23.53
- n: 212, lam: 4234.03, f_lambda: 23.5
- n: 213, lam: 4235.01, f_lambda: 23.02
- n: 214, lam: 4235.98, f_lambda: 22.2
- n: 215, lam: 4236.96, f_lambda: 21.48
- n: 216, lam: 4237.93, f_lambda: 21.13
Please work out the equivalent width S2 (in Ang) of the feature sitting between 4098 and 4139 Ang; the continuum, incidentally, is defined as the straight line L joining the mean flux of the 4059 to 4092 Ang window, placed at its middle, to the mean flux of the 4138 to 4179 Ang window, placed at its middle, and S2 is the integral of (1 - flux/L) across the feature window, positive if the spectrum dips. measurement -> 0.7 Ang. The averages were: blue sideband 22.8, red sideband 24.2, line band 23.1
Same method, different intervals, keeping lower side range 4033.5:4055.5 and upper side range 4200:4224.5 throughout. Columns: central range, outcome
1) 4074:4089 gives 0.3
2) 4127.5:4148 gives -1.6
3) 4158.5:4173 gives -1.6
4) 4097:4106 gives 0.4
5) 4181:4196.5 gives -1.0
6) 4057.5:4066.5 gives -0.1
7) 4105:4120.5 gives -0.1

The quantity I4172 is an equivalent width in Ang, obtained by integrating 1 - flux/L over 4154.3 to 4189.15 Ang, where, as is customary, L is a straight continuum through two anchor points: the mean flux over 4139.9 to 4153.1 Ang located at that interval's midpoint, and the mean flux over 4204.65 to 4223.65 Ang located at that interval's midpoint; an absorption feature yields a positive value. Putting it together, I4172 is -0.6 Ang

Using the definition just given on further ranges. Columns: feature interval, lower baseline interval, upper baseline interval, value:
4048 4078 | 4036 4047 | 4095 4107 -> 0.17 Ang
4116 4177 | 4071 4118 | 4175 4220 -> -3.96 Ang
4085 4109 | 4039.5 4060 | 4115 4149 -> 1.17 Ang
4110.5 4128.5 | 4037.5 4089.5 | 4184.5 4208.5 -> -0.78 Ang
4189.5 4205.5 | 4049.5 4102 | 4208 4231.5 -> 1.01 Ang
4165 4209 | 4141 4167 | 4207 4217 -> 0.78 Ang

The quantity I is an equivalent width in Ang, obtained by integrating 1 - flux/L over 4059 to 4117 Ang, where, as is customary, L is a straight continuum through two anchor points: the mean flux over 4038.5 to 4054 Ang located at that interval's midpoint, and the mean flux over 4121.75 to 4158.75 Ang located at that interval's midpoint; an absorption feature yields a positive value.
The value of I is 2.1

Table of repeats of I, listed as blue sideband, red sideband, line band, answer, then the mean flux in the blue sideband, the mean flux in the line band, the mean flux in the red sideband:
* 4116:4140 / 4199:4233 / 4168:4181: -0.37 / 23.8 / 23.8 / 22.5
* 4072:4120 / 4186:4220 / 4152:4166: -0.95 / 22.5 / 23.9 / 22.3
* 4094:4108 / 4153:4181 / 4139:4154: -0.58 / 22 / 24.3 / 24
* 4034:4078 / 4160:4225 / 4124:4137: -0.15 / 23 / 23.3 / 23.1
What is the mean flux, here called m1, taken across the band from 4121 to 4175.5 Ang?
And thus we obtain 24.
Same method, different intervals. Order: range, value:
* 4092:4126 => 22.8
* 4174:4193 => 23.6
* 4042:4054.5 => 23.3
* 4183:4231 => 22.7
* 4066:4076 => 22.7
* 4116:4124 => 24.1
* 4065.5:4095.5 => 22.7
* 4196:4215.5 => 21.5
